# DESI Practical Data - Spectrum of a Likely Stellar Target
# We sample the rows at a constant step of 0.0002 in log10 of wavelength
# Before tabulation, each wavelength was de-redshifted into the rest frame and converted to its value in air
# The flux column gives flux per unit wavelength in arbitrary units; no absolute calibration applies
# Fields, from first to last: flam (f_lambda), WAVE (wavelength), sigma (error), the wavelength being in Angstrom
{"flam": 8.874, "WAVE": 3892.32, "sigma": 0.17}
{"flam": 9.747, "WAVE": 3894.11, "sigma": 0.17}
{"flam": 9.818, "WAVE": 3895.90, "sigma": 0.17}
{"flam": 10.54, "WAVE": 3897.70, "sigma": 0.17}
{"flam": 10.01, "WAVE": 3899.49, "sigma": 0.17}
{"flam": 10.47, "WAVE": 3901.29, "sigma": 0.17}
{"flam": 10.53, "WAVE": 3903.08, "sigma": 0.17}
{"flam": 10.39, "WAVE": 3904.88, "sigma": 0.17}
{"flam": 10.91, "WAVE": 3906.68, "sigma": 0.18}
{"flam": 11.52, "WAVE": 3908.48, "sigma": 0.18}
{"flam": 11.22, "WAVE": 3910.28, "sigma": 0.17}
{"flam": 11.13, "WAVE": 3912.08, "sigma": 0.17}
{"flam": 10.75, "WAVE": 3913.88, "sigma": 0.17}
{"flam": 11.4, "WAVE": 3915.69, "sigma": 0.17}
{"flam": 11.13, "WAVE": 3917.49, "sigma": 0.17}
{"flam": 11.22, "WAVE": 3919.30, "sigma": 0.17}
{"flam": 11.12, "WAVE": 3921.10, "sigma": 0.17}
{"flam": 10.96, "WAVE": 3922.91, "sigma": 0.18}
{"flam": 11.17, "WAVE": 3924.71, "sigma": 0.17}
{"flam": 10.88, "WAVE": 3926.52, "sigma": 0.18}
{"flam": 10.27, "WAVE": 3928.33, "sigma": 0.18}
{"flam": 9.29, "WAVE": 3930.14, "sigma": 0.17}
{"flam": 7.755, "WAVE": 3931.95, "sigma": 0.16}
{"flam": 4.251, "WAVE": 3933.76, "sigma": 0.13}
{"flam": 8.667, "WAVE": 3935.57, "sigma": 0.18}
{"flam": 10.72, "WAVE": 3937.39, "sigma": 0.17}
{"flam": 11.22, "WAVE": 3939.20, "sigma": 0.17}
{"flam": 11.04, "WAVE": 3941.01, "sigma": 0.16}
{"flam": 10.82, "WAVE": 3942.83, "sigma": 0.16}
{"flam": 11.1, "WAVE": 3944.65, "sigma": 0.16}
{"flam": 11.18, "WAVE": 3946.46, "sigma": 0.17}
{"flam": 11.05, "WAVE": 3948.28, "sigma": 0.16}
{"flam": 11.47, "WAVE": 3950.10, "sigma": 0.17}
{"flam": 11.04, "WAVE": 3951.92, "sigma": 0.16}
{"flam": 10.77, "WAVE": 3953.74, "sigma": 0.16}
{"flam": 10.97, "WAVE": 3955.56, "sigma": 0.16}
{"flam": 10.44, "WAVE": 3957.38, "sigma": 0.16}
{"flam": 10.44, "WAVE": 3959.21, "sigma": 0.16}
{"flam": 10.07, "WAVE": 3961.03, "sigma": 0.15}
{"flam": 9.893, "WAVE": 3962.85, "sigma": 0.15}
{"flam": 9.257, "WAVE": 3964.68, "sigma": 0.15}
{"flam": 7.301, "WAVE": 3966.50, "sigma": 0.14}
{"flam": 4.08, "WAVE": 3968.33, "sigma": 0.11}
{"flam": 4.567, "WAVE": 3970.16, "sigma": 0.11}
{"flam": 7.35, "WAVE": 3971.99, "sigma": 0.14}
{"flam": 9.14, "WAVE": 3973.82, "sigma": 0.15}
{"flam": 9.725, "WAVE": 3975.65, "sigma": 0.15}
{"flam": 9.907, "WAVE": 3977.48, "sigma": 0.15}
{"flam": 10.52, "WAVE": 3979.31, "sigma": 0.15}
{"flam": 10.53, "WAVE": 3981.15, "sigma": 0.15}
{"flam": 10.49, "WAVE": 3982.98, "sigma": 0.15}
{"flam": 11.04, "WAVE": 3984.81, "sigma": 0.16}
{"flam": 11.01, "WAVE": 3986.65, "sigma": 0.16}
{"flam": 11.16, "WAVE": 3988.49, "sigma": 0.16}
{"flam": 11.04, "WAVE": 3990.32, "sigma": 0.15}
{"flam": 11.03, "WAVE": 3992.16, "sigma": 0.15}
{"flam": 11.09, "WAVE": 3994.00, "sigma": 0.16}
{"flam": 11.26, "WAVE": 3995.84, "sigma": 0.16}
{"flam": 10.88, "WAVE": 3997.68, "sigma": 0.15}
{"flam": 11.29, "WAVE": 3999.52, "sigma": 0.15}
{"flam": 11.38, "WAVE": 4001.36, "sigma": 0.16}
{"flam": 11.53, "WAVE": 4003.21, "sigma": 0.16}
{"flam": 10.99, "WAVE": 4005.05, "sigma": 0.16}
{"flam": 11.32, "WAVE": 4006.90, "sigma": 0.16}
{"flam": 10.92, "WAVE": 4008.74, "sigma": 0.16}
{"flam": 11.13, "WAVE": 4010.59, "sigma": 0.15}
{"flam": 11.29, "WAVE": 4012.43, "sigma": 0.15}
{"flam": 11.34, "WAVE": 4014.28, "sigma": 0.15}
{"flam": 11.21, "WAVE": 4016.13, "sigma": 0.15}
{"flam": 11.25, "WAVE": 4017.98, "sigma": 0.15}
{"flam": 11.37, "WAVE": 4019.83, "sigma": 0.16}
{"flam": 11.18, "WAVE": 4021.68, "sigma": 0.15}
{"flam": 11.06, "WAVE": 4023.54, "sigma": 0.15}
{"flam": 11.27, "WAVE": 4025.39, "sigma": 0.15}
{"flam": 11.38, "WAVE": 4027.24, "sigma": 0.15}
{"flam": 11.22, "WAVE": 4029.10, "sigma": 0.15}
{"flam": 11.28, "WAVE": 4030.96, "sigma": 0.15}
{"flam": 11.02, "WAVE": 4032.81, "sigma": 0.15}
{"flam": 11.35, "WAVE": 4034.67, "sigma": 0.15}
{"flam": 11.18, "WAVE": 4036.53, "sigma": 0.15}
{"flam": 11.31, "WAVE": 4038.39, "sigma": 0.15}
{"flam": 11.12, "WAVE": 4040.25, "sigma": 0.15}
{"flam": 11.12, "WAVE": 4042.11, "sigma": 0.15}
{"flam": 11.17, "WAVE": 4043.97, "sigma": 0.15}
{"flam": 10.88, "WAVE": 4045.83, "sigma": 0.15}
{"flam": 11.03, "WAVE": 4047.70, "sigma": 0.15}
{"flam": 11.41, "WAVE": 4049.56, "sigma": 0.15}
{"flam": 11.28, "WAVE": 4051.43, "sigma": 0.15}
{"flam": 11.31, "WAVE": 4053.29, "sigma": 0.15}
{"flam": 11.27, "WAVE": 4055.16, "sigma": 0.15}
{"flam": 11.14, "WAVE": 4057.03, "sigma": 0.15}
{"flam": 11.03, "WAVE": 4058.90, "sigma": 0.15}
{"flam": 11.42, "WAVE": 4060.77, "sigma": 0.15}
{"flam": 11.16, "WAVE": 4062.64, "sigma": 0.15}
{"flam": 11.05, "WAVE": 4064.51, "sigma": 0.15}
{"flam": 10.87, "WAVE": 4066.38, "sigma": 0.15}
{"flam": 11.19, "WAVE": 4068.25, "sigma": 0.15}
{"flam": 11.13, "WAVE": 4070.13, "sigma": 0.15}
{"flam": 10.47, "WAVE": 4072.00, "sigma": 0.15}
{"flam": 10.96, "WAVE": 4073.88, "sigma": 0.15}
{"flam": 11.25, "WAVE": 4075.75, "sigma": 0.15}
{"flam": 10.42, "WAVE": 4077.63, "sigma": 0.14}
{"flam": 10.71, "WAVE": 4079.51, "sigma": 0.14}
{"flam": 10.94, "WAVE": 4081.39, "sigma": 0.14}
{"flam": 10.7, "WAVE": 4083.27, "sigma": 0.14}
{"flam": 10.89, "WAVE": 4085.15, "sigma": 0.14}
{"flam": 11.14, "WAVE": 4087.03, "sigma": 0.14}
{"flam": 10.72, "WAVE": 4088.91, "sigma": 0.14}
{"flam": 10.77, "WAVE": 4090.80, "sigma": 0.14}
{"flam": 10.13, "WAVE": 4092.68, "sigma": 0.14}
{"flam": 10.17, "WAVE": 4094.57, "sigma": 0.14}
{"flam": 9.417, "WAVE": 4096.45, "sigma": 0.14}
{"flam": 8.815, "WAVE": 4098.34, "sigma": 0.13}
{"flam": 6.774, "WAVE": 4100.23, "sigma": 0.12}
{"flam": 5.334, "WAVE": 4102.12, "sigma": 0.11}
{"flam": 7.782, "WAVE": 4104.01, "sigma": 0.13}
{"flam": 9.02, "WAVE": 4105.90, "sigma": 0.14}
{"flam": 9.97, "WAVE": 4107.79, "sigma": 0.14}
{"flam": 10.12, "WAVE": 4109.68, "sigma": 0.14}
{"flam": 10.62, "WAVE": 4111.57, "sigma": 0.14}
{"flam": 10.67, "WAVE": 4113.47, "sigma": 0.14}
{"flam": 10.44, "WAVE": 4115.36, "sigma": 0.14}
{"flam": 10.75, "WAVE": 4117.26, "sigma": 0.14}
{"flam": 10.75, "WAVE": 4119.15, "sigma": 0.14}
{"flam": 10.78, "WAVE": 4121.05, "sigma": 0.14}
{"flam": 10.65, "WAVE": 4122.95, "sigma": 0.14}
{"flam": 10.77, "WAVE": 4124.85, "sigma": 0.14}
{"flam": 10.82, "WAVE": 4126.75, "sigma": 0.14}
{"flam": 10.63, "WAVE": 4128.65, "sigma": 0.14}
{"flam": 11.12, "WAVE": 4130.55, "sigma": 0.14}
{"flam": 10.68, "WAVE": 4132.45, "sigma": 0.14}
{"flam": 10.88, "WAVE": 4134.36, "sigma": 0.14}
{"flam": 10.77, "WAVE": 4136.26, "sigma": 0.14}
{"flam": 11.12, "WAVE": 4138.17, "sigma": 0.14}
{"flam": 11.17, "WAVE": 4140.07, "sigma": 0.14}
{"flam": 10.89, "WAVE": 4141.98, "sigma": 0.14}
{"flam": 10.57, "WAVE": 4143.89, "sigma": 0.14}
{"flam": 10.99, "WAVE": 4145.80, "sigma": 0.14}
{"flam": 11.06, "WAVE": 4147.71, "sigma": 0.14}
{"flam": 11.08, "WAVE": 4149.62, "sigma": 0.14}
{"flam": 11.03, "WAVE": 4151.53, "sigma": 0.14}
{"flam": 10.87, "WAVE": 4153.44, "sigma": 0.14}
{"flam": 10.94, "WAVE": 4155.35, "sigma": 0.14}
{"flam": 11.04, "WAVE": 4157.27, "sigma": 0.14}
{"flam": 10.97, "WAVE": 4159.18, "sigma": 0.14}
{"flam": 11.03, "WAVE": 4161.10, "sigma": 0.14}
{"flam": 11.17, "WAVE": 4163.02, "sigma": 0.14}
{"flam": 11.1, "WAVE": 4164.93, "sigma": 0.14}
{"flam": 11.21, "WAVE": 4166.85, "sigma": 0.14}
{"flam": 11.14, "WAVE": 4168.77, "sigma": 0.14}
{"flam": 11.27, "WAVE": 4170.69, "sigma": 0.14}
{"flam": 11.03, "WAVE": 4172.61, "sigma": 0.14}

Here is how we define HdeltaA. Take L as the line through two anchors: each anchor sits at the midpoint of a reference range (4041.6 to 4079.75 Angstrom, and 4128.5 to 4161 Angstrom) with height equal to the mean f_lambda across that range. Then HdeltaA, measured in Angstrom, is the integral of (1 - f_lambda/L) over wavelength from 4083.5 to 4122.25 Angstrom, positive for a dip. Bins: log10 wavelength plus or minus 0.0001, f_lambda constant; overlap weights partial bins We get 4.3 Angstrom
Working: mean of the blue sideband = 11.1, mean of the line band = 9.78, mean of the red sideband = 10.9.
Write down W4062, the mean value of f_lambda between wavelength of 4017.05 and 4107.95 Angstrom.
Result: 10.6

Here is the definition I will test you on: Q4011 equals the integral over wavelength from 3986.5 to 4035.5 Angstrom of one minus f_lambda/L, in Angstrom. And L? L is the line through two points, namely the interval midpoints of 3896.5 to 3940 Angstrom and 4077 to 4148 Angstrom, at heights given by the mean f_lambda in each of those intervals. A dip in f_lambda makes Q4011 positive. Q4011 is -4.4 Angstrom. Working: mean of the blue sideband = 10.3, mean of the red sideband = 10.3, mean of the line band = 11.2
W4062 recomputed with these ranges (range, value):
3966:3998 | 9.57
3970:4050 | 10.8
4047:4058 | 11.2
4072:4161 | 10.4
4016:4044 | 11.2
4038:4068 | 11.2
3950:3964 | 10.6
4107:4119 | 10.5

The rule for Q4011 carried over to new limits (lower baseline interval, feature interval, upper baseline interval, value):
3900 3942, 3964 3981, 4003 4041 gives 4.3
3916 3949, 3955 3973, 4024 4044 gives 3.7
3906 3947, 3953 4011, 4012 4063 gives 4.0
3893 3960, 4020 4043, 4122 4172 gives -1.1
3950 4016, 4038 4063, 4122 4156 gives -1.6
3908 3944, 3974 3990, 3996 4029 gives 0.6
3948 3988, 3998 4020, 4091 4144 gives -3.4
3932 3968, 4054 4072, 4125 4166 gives -1.0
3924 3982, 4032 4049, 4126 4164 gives -1.6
